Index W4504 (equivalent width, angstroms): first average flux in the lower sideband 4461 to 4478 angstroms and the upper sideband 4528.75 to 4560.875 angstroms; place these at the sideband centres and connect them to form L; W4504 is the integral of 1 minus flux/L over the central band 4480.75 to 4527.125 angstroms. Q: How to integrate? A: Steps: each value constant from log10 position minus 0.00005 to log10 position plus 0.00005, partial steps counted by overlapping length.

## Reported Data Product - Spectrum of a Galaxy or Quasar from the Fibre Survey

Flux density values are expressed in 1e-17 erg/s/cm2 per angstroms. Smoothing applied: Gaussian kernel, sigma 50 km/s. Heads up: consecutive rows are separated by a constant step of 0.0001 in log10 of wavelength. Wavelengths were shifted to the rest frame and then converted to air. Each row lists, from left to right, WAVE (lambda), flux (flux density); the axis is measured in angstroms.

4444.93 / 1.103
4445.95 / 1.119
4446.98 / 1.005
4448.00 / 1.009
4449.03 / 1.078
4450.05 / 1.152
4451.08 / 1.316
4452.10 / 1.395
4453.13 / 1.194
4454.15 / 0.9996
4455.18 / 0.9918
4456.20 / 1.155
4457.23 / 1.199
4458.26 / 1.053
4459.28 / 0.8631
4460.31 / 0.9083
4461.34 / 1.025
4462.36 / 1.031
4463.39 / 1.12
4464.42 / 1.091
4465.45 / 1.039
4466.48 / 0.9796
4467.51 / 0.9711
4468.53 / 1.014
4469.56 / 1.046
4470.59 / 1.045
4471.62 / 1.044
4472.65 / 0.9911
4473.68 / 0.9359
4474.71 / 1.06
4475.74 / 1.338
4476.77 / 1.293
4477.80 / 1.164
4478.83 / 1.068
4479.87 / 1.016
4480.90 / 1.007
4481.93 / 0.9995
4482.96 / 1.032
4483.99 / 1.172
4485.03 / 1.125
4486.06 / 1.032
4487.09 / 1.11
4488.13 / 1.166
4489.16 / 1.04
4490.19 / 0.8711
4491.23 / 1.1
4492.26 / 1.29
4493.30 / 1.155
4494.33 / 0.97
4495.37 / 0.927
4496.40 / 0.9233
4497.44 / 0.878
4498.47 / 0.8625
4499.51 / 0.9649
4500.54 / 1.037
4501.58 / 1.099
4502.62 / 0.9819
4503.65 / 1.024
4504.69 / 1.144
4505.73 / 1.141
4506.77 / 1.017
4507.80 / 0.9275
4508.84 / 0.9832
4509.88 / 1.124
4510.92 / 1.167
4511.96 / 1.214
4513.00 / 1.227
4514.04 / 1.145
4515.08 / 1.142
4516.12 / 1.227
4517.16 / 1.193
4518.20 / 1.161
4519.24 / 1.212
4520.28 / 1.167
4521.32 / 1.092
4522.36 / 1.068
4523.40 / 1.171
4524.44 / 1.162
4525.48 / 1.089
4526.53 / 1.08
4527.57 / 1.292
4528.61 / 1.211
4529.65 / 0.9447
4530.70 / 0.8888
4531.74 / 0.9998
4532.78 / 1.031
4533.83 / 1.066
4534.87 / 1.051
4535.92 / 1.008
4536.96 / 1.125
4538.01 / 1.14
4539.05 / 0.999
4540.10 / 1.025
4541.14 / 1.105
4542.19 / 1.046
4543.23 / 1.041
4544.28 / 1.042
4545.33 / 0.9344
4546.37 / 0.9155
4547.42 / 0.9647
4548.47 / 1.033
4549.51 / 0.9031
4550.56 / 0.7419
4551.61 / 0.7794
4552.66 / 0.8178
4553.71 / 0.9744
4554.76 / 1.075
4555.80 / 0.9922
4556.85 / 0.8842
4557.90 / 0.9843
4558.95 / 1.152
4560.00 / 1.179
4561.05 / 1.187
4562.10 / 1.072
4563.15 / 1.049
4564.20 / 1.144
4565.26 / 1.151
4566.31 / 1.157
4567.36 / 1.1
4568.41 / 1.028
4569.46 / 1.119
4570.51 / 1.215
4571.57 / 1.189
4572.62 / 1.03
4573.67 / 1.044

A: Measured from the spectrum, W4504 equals -2.0 angstroms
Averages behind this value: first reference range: 1.07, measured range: 1.08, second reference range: 0.999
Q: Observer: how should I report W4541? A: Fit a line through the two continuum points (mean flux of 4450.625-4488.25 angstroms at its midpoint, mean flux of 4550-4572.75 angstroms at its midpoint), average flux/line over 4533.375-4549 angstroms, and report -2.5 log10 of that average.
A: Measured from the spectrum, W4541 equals 0.021 mag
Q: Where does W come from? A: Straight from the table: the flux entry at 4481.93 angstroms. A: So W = 0.9995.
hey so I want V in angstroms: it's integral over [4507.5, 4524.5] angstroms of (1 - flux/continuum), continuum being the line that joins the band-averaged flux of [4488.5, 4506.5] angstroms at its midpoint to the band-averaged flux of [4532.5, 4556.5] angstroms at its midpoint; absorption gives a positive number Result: -2.2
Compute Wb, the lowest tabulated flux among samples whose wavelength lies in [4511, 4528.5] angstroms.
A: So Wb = 1.068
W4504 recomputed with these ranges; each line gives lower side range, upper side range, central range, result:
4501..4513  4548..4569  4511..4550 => -1.2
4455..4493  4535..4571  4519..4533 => -0.8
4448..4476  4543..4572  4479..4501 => 0.5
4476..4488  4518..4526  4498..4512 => 1.0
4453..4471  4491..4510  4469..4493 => -1.2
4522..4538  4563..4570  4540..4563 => 2.2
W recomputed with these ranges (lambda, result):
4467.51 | 0.9711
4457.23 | 1.199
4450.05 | 1.152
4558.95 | 1.152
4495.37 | 0.927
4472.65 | 0.9911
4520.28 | 1.167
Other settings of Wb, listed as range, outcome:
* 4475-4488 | 0.9995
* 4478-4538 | 0.8625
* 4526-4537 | 0.8888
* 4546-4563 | 0.7419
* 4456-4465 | 0.8631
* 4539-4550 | 0.9031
